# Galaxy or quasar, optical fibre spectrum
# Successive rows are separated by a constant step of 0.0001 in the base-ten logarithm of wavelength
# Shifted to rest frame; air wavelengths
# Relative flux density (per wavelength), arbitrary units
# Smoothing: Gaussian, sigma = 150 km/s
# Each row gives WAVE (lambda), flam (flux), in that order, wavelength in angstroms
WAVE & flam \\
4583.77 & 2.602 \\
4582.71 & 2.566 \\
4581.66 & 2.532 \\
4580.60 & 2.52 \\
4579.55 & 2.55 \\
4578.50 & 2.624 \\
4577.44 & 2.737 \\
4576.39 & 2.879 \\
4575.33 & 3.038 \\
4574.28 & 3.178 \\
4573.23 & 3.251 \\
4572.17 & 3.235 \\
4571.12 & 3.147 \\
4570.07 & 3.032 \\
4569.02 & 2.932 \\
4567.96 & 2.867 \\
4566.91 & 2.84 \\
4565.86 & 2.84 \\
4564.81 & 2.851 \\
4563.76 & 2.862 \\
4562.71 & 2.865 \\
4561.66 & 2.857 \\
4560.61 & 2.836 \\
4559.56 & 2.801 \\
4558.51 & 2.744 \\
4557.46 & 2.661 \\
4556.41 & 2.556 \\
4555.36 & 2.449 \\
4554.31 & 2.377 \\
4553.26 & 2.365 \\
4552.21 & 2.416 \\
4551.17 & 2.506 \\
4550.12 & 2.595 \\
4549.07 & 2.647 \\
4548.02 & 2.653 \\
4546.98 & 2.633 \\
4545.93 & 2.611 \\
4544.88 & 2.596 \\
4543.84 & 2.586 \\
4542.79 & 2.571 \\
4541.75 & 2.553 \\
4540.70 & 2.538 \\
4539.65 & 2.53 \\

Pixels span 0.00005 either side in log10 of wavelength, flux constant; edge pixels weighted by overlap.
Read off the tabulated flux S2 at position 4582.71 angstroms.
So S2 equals 2.566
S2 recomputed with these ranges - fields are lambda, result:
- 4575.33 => 3.038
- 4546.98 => 2.633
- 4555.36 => 2.449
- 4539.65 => 2.53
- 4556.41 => 2.556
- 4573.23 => 3.251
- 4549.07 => 2.647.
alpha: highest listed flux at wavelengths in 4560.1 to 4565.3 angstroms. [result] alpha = 2.865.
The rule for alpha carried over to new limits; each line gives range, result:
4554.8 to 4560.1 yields 2.801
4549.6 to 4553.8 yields 2.595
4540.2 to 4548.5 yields 2.653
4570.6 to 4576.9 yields 3.251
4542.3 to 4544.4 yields 2.586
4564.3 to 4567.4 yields 2.851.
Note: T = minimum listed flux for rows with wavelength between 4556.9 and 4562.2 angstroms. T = 2.661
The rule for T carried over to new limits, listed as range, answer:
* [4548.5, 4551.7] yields 2.506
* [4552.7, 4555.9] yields 2.365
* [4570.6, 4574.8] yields 3.147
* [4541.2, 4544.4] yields 2.553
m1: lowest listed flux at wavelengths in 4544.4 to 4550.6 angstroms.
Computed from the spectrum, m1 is 2.595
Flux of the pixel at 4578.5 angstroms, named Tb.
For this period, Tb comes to 2.624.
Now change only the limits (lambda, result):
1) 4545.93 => 2.611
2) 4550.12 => 2.595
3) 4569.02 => 2.932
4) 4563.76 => 2.862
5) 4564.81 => 2.851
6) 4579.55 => 2.55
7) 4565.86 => 2.84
